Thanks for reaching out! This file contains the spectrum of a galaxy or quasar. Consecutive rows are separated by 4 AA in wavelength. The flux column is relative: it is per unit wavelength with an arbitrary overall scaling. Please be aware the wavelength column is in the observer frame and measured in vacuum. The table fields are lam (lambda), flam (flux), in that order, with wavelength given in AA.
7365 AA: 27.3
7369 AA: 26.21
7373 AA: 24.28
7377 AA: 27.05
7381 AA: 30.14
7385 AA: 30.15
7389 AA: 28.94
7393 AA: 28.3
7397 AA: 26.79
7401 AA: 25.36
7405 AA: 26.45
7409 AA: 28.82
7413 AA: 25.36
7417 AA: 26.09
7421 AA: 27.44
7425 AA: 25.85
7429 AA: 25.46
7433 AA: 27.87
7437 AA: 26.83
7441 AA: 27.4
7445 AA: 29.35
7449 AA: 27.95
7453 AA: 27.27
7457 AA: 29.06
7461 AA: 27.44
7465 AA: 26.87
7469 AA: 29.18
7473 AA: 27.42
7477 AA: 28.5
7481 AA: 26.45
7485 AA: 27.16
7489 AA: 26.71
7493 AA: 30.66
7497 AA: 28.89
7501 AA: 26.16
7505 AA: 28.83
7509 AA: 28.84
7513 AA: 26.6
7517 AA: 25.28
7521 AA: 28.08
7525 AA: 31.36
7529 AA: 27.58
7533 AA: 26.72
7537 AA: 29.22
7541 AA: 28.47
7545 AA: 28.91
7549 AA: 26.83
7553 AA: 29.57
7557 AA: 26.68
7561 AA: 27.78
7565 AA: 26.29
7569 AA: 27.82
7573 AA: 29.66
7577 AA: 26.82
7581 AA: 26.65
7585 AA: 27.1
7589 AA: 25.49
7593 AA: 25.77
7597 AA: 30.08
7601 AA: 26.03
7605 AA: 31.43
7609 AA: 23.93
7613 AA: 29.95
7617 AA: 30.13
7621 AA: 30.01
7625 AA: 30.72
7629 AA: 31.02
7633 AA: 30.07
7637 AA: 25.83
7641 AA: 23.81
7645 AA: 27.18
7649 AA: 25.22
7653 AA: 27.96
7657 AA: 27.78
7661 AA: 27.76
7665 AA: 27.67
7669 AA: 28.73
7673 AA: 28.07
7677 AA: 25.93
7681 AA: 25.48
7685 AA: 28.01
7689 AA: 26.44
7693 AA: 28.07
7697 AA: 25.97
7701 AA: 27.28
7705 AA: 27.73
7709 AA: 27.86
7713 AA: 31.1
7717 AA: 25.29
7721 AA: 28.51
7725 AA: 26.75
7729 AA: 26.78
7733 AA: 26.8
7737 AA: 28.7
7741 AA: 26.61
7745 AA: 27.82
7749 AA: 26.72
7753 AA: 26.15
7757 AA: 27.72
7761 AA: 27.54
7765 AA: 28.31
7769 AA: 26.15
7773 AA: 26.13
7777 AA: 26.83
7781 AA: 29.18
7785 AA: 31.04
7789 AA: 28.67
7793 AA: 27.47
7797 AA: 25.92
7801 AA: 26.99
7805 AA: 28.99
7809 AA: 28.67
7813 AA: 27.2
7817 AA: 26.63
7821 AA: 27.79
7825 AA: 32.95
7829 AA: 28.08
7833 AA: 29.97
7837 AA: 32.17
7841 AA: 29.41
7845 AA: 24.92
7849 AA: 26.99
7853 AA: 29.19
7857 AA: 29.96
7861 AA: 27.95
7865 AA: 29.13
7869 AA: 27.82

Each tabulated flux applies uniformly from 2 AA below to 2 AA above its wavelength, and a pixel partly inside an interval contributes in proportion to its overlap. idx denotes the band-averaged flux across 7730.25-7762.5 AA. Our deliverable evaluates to 27.2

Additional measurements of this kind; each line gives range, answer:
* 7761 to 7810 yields 27.8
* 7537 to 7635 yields 28.2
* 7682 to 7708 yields 27.2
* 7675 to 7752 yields 27.2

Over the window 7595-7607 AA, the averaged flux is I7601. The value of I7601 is 29.2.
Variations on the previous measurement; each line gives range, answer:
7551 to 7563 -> 28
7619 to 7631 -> 30.6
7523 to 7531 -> 29.5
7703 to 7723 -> 28.1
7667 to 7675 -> 28.4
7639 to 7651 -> 25.4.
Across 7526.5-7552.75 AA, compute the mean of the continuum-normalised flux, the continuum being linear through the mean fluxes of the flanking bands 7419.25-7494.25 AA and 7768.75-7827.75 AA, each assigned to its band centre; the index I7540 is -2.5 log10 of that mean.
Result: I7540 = -0.02 mag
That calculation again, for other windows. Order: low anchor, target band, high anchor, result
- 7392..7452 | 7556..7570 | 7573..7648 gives 0.02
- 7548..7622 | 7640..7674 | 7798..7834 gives 0.03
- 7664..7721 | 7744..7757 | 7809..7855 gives 0.04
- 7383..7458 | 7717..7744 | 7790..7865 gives 0.04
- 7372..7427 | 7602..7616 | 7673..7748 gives -0.04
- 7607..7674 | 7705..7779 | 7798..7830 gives 0.03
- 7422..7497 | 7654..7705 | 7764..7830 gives 0.02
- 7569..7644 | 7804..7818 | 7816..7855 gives 0.03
